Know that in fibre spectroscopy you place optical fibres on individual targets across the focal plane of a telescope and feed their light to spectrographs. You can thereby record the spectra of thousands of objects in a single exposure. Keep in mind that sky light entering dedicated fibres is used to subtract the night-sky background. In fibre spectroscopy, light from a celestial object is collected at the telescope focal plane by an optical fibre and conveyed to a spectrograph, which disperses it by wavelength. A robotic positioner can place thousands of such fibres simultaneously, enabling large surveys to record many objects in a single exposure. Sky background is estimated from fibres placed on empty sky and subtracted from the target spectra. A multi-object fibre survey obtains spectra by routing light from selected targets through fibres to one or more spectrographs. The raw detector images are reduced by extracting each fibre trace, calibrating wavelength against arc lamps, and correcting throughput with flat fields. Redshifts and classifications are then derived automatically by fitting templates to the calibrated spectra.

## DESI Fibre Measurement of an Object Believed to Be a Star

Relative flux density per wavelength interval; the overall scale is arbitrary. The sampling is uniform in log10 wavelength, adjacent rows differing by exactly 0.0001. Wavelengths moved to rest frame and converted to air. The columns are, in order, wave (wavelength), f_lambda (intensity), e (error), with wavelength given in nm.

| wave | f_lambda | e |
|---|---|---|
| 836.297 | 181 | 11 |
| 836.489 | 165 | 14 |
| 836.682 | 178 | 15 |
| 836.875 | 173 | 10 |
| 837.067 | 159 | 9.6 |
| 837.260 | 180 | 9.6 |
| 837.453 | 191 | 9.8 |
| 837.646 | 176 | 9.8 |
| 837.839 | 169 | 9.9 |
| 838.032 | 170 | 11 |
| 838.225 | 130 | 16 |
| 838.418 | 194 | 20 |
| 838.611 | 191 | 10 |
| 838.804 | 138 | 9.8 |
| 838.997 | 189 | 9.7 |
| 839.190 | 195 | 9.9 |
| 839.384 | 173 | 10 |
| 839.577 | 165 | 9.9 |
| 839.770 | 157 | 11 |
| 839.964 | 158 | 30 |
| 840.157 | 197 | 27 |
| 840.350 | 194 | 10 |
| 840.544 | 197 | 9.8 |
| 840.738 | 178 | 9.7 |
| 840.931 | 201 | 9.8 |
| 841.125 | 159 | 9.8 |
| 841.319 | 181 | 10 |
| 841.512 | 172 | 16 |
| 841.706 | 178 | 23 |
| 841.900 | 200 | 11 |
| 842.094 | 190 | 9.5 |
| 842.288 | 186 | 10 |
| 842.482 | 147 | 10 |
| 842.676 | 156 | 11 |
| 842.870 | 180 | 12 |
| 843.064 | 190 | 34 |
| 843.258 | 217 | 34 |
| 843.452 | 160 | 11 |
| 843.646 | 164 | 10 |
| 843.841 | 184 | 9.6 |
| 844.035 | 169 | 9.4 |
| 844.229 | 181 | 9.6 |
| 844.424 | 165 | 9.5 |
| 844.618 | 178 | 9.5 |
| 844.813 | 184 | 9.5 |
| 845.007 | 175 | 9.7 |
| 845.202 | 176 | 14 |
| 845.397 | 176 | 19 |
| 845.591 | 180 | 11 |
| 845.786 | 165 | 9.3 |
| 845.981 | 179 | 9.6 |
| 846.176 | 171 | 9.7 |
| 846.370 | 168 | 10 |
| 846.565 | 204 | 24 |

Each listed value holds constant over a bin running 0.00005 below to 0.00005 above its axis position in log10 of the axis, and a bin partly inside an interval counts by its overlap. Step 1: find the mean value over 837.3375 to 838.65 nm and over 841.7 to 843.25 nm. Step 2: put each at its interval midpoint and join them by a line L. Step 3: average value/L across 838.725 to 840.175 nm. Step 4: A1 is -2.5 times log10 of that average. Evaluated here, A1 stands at 0.03 mag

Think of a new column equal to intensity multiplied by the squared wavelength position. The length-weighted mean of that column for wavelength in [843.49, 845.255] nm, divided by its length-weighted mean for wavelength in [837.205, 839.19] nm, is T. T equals 1.02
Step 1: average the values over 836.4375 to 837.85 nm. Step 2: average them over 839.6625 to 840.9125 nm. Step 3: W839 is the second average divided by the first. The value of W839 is 1.04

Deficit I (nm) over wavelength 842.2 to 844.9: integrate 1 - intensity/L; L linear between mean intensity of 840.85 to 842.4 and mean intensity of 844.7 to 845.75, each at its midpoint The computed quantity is 0.06 nm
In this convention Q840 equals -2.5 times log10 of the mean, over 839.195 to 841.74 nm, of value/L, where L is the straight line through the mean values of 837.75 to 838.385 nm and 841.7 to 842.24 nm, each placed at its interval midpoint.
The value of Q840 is 0.00 mag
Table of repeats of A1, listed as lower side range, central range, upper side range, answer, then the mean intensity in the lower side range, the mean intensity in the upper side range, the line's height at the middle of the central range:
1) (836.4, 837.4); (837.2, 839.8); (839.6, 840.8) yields 0.015 mag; 172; 179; 175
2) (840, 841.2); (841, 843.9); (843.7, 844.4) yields 0.018 mag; 187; 176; 181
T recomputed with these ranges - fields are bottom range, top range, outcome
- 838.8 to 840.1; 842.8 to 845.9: 1.05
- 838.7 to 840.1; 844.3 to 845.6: 1.06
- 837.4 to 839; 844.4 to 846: 1.05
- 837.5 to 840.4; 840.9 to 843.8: 1.04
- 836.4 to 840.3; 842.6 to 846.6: 1.04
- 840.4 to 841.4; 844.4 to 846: 0.97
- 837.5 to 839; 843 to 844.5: 1.07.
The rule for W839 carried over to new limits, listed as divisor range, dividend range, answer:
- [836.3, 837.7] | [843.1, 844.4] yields 1.02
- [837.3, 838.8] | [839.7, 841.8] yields 1.04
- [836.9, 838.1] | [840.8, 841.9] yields 1.03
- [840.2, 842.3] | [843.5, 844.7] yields 0.93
